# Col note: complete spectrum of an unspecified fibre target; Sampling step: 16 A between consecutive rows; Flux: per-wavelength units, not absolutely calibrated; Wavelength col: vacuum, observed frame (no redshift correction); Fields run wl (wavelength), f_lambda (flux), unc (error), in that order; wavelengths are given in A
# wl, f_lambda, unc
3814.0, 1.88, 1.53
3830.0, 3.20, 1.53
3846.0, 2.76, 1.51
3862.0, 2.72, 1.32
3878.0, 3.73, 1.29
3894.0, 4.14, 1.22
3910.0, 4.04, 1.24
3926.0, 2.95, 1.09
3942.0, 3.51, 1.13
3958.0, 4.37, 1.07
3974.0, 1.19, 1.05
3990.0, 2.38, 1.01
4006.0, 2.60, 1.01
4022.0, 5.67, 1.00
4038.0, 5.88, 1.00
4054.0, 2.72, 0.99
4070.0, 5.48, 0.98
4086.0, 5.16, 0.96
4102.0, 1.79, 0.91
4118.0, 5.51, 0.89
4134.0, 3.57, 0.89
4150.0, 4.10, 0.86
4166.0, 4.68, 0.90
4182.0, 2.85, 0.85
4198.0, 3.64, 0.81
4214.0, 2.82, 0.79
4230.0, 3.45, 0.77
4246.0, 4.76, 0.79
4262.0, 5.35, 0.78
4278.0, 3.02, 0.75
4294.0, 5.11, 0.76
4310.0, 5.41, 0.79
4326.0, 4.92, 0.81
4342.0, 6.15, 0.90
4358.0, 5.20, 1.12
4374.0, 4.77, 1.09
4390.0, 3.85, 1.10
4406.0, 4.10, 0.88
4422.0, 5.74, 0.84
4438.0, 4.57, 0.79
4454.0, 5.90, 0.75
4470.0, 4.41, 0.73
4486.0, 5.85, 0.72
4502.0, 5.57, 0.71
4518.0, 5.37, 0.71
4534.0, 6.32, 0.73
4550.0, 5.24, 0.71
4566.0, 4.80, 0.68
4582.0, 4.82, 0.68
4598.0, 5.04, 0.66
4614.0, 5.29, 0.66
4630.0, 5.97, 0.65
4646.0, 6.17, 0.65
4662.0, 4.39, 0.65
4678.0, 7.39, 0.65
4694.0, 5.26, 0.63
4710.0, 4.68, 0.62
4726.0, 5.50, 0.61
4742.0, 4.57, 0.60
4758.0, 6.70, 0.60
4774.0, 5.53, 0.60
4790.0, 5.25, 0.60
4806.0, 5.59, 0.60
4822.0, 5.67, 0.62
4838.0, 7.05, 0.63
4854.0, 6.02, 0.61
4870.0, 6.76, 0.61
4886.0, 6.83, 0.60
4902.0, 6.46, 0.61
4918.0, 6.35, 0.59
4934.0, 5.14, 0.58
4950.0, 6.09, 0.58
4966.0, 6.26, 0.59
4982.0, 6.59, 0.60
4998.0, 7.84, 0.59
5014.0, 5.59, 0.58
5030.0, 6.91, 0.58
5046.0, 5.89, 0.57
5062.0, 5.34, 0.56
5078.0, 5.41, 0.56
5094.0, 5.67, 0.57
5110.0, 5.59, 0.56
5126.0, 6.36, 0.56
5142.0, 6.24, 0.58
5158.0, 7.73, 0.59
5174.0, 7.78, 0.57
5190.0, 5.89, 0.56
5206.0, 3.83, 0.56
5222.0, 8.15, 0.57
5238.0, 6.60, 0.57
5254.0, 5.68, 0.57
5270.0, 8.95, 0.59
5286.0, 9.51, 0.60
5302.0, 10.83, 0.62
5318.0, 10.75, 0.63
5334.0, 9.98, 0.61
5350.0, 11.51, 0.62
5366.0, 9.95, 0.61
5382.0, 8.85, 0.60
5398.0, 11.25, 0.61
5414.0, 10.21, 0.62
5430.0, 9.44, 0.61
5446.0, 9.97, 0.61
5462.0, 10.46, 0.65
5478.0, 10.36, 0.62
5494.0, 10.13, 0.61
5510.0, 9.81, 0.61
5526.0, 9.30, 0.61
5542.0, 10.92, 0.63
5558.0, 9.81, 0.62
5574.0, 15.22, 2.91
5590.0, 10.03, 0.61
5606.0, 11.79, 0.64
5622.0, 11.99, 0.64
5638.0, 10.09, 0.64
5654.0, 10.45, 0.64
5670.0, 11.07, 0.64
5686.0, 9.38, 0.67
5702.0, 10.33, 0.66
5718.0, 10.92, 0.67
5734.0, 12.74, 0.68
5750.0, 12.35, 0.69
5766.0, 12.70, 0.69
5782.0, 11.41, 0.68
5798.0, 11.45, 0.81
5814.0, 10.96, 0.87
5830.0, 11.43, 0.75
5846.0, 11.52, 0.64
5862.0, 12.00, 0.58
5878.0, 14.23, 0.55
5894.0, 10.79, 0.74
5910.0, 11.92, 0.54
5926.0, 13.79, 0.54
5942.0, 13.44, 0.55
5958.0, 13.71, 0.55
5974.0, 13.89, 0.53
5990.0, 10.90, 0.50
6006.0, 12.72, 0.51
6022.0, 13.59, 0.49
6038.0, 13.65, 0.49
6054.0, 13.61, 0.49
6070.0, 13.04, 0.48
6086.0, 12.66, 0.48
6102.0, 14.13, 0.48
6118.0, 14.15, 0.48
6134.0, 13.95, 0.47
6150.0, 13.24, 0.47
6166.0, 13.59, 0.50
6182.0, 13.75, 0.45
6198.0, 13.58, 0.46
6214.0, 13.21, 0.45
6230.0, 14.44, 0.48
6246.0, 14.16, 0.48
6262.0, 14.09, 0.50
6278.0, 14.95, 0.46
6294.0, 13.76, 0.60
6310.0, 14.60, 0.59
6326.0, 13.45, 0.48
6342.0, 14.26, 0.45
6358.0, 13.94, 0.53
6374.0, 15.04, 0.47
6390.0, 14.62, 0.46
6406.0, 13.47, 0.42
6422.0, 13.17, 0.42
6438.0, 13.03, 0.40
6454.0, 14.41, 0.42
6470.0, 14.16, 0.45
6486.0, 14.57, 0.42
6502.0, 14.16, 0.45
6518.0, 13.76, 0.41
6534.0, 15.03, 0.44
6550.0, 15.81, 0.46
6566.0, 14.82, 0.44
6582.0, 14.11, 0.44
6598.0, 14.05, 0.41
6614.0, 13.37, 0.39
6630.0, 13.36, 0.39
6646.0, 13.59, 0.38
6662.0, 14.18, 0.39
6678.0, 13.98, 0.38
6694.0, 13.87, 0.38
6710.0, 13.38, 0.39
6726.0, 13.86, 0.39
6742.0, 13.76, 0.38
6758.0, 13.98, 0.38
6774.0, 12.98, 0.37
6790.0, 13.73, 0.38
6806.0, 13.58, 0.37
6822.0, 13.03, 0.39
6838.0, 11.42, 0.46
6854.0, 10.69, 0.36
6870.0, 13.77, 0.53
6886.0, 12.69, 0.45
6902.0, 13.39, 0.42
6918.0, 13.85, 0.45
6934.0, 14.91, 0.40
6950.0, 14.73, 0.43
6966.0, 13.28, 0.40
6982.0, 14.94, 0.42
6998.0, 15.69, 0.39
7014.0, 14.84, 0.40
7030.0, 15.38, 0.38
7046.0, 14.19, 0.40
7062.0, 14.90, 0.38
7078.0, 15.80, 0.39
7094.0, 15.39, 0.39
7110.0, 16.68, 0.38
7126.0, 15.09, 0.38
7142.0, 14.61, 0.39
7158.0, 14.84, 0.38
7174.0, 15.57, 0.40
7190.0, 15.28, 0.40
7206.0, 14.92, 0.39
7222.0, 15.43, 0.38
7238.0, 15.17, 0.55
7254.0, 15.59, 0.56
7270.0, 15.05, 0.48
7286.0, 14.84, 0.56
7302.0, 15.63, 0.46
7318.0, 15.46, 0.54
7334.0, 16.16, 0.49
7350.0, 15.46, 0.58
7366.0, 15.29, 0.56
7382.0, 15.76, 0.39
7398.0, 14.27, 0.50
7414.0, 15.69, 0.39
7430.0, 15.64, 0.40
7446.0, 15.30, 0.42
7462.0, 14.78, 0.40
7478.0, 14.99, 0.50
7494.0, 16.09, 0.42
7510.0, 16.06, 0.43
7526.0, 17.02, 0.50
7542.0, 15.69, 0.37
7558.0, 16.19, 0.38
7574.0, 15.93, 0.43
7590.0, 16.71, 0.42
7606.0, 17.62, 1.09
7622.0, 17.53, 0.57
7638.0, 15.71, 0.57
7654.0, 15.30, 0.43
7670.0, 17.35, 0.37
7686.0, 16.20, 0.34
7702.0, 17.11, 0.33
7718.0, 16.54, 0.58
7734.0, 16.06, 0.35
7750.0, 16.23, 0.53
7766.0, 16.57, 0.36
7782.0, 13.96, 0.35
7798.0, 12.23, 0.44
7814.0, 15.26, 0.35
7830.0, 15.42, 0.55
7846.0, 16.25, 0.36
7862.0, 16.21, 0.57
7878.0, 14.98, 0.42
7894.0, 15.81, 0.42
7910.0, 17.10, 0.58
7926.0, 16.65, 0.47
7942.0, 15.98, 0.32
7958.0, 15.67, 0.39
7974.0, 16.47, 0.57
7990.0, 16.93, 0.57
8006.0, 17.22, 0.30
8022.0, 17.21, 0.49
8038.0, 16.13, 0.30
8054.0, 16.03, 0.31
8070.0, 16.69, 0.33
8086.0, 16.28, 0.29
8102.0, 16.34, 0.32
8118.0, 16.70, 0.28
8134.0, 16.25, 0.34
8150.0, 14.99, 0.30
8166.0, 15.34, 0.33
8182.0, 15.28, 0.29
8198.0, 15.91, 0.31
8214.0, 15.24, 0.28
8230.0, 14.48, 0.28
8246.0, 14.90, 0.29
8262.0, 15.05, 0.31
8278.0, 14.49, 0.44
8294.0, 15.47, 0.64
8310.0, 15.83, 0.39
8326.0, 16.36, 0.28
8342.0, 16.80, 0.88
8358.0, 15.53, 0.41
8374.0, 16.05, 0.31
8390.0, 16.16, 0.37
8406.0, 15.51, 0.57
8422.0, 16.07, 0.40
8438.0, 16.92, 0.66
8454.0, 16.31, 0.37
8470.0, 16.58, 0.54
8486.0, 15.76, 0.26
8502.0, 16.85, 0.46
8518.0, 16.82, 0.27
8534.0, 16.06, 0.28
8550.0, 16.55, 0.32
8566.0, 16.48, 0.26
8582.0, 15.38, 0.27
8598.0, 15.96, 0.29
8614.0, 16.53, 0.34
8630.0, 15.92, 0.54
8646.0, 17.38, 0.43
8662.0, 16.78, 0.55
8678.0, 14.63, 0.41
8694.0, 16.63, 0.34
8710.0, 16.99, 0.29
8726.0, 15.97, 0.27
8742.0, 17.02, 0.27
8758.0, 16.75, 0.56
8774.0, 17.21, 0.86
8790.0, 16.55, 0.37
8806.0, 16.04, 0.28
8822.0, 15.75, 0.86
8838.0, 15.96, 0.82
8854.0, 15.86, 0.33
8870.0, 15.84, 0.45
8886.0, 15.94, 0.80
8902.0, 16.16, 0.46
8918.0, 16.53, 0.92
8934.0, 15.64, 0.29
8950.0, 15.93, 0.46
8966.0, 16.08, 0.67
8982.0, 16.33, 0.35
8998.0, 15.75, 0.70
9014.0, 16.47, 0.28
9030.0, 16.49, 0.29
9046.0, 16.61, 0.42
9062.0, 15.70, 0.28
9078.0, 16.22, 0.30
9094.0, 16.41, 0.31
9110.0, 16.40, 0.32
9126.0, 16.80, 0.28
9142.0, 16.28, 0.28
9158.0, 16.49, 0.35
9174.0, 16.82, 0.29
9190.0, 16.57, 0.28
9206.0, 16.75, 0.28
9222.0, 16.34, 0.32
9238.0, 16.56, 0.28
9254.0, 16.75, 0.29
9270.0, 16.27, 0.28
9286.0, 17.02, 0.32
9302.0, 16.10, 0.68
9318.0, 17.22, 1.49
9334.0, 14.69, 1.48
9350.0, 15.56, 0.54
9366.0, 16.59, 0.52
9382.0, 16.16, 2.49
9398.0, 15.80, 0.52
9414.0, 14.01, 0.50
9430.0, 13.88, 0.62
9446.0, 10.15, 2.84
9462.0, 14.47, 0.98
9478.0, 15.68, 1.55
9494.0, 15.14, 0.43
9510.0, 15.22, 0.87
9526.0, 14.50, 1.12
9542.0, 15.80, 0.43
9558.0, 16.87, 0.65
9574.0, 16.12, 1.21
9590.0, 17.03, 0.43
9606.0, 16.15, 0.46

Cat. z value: 0.32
